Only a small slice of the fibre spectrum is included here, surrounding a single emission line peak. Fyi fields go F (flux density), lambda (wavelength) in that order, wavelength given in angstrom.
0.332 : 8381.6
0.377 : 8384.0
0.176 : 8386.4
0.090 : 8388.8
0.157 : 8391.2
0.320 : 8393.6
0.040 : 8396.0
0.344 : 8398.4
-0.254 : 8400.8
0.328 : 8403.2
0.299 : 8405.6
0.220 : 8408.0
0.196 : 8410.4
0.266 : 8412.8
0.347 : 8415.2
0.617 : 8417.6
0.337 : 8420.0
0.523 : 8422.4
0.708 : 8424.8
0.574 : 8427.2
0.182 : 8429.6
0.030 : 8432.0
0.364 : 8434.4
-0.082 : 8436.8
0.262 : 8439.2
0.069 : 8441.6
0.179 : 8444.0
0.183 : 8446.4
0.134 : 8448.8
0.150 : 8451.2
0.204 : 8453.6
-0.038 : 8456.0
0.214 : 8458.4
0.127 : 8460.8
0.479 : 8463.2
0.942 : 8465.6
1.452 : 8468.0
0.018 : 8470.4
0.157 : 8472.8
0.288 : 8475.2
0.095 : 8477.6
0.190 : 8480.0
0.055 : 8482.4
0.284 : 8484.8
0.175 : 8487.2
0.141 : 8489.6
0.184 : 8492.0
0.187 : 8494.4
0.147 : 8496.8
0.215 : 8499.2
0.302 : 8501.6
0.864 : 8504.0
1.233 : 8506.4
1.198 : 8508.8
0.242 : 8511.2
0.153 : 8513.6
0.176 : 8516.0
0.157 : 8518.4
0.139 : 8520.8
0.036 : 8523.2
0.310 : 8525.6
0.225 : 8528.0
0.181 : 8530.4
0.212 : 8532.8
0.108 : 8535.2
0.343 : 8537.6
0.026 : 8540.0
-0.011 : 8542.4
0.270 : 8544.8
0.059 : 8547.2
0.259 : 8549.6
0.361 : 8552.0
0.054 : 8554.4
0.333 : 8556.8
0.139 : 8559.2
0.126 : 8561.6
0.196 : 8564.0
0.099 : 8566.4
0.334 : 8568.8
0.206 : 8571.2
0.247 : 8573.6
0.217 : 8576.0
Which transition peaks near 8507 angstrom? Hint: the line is [O III]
